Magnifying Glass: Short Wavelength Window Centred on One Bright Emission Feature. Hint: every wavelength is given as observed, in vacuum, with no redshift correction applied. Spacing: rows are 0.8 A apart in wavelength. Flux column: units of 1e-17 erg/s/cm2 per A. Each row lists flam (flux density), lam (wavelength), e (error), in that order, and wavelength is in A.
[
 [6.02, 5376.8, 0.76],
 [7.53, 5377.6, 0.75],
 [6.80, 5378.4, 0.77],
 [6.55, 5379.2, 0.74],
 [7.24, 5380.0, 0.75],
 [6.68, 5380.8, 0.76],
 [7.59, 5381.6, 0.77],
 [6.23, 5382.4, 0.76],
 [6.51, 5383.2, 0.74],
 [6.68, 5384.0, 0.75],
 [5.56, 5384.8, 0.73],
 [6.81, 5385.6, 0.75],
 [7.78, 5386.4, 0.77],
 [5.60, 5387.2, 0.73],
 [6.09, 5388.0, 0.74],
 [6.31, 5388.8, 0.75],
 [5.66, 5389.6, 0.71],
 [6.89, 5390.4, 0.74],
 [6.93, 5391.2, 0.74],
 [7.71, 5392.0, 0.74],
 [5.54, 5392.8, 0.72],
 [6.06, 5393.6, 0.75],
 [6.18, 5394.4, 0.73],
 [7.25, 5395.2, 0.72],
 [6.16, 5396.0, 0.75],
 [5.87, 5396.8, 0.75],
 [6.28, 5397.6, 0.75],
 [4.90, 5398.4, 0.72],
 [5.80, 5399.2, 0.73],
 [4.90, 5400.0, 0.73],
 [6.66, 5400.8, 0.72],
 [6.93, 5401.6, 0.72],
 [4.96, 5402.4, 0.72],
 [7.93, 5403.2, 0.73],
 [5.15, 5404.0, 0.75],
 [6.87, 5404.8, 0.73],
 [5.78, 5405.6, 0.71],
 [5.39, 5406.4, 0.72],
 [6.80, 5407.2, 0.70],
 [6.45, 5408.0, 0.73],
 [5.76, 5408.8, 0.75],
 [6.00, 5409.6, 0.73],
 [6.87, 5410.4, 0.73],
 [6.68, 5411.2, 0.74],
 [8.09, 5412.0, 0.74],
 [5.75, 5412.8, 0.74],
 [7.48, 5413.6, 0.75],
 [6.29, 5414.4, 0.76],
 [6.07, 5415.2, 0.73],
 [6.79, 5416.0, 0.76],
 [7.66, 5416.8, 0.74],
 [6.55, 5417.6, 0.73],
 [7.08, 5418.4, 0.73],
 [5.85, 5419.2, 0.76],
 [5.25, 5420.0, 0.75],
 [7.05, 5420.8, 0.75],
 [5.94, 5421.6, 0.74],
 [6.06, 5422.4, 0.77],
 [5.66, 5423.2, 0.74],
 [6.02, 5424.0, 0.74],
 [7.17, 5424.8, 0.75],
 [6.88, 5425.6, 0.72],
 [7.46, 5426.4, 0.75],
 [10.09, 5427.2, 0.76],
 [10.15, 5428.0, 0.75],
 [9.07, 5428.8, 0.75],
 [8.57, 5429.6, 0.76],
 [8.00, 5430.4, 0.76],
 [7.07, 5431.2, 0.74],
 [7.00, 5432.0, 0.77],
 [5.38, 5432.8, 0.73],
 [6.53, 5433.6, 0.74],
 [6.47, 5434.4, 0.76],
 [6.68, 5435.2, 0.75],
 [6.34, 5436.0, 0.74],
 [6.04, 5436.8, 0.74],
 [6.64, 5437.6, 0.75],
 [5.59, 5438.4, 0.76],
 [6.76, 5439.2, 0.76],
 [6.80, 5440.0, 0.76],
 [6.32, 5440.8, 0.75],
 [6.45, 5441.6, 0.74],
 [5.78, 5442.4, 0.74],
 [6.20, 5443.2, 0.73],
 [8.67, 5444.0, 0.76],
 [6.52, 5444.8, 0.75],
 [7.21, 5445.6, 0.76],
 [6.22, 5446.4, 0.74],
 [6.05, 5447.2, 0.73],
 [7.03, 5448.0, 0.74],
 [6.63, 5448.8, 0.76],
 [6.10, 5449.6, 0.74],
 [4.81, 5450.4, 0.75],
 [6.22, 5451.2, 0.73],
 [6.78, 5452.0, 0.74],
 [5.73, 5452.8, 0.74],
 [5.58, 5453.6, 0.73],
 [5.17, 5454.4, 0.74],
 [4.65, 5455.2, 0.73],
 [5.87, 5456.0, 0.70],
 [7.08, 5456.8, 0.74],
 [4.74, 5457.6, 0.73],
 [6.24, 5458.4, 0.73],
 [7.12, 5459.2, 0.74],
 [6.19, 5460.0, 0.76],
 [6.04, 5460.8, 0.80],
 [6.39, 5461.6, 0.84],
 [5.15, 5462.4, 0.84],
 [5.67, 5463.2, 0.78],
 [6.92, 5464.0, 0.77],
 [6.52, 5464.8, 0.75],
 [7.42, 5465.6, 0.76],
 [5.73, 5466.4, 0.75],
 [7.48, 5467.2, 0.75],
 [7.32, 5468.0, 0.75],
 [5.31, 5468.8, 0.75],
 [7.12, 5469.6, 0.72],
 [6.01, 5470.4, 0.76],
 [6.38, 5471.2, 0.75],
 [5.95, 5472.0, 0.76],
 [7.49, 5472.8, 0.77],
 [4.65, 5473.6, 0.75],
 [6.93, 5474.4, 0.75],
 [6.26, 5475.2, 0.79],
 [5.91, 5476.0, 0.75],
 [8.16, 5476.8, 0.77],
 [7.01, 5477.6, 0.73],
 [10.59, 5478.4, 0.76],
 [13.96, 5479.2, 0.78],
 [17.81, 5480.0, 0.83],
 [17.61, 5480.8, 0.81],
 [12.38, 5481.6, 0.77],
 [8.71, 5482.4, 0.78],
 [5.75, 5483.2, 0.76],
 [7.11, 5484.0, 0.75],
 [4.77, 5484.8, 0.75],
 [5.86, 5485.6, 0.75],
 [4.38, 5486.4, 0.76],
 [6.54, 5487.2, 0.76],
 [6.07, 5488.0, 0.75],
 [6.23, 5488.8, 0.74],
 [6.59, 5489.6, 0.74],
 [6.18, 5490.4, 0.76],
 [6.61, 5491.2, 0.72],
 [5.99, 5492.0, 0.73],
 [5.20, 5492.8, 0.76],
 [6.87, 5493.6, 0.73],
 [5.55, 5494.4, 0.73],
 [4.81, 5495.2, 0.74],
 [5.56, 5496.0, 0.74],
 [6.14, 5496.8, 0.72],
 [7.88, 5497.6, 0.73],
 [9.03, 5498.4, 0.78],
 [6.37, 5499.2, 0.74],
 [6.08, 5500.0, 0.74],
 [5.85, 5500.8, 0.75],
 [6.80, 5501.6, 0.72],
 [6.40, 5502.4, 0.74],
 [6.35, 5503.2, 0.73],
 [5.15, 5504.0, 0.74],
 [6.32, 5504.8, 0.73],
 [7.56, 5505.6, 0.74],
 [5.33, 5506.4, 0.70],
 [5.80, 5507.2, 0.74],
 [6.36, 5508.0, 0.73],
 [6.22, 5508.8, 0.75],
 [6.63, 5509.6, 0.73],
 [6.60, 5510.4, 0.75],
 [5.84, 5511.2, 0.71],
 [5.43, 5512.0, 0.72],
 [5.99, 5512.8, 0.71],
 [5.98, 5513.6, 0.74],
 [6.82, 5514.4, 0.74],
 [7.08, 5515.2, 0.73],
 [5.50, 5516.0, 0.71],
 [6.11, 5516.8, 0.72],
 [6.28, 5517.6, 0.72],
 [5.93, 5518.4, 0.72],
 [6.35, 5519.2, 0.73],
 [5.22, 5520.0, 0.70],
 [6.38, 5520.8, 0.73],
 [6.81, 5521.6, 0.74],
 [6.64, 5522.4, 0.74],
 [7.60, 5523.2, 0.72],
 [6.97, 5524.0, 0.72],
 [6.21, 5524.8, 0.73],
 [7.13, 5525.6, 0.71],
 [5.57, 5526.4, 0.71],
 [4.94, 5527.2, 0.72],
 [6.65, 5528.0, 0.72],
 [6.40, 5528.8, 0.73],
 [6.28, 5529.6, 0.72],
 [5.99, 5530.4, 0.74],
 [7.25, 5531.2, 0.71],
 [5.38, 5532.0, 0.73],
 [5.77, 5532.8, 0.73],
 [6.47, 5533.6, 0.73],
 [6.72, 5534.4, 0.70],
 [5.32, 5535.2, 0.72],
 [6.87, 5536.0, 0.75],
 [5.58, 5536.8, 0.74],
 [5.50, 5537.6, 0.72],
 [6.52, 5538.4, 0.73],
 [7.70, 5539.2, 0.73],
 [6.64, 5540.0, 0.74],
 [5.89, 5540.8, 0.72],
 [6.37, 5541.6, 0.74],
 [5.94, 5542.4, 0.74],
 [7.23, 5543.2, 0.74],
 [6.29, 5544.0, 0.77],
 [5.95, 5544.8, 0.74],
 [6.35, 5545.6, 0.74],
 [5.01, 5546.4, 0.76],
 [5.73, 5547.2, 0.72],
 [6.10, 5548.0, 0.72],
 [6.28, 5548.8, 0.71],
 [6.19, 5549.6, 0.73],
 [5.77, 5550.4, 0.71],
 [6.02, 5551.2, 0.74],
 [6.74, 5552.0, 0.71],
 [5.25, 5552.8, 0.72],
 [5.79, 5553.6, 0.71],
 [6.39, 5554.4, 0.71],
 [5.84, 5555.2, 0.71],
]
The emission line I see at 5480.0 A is [O III] 5007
